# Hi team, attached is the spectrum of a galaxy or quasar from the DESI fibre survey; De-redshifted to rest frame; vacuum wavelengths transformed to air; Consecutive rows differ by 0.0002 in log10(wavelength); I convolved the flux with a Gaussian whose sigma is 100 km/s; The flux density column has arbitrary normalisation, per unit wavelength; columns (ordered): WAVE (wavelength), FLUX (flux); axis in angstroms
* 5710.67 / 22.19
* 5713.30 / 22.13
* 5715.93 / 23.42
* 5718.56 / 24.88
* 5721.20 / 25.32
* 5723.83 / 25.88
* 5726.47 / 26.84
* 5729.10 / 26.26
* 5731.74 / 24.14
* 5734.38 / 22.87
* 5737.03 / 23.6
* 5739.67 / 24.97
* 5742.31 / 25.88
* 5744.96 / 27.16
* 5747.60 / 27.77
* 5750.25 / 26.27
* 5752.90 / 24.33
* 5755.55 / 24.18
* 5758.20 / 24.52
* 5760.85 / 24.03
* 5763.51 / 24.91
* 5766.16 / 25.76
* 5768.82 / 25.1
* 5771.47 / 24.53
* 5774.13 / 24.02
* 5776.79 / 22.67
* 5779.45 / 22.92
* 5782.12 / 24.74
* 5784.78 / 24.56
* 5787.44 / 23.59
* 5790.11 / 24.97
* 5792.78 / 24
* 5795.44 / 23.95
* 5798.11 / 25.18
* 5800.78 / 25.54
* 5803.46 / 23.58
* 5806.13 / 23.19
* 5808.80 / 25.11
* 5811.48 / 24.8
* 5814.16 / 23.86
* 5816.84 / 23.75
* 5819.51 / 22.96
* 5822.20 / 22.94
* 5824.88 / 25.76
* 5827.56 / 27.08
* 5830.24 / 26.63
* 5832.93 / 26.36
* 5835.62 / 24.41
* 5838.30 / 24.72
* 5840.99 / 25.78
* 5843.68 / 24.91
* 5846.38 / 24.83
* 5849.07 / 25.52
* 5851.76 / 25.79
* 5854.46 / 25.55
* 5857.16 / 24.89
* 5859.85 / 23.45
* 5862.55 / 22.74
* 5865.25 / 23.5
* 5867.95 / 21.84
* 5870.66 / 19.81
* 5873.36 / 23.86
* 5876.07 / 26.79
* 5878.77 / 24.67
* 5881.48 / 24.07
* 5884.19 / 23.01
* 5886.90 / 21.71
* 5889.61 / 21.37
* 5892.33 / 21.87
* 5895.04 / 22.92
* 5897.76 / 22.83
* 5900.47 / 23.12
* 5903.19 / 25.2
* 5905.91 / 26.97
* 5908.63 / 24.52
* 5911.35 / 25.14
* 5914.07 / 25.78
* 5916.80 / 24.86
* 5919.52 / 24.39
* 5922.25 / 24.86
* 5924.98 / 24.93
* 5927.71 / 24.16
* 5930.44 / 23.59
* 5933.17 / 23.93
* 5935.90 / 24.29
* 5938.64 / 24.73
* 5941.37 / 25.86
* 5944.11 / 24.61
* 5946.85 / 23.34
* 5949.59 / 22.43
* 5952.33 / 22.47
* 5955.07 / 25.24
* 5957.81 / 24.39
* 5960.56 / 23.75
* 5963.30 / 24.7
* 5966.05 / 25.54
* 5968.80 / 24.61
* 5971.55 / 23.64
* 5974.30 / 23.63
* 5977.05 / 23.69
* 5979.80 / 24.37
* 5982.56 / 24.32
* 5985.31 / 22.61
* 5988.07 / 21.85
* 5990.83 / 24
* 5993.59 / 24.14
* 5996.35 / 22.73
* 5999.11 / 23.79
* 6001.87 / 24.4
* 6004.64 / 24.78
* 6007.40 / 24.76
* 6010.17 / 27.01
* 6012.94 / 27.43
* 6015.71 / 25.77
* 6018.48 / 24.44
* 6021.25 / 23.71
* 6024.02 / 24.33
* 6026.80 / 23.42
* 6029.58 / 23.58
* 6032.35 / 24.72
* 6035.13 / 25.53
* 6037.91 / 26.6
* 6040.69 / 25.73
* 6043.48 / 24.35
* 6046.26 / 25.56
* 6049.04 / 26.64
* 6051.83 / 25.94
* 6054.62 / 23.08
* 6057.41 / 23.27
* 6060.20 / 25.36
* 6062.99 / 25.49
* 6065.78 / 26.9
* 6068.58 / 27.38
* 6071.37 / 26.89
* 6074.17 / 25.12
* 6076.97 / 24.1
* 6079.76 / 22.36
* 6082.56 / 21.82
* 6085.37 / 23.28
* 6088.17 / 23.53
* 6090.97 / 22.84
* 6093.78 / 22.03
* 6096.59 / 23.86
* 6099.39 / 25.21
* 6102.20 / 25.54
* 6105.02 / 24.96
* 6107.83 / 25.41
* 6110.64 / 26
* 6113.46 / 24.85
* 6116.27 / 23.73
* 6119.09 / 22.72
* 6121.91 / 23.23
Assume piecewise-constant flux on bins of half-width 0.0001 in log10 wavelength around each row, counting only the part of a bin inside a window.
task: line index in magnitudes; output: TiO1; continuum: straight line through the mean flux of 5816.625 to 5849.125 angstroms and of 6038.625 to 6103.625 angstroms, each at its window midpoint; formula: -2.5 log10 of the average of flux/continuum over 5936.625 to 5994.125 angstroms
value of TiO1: 0.04 mag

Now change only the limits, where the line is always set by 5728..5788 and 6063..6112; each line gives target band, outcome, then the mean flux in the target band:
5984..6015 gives 0.01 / 24.4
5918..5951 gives 0.02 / 24.3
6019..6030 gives 0.03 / 23.8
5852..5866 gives 0.02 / 24.2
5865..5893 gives 0.08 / 23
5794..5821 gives 0.02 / 24.2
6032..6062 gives -0.03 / 25.2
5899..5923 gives -0.01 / 25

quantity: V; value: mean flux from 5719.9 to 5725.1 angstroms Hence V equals 25.6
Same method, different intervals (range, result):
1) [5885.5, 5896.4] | 22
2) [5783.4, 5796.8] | 24.2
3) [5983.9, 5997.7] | 23.1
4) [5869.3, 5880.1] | 23.8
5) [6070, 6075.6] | 26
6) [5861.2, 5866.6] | 23.1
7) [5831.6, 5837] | 25.4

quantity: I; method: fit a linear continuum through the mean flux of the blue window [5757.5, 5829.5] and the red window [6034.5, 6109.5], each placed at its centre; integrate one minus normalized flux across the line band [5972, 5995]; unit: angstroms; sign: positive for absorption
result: 1.0 angstroms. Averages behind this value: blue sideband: 24.4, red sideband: 24.8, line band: 23.6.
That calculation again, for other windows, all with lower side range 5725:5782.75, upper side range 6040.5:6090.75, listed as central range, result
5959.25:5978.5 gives 0.4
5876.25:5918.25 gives 1.5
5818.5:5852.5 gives -0.5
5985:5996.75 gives 0.8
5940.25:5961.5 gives 0.7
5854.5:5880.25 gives 1.3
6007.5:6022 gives -0.5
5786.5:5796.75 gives 0.3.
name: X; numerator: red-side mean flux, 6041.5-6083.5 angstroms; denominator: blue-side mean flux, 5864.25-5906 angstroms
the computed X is 1.1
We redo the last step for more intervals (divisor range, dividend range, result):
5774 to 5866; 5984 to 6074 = 1.01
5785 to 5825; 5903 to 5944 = 1.03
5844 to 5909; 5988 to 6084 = 1.04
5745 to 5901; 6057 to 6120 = 1.01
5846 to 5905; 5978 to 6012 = 1.02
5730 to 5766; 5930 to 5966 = 0.97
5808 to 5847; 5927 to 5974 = 0.97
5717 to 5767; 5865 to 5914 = 0.93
